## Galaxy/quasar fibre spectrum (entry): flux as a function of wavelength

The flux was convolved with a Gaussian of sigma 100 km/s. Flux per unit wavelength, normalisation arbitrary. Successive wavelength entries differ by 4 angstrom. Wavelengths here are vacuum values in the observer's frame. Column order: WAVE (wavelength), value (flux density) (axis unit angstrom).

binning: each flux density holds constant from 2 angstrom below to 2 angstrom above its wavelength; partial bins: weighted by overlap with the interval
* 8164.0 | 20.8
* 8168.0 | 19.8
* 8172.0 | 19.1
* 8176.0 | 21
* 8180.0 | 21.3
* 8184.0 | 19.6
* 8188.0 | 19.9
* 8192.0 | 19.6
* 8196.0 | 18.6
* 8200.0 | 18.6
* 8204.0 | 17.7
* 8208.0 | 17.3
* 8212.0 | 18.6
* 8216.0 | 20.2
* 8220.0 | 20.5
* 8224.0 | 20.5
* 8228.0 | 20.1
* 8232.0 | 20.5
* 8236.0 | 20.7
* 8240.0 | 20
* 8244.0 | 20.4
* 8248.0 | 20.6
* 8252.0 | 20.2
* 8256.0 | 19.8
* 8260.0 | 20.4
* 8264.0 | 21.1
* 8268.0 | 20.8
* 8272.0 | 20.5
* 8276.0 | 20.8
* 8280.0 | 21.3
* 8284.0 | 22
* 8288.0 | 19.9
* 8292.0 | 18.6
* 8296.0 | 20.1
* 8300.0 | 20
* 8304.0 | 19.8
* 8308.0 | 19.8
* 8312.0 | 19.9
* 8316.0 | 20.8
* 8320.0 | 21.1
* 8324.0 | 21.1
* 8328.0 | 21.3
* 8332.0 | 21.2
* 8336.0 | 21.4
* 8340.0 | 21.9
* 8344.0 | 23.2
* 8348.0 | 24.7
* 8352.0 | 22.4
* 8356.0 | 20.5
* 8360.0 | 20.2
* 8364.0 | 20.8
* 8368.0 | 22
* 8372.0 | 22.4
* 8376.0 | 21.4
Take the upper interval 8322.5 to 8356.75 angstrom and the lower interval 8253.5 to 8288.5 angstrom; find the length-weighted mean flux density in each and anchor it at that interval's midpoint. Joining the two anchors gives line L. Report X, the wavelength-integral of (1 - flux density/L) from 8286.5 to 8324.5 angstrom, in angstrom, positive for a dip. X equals 2.4 angstrom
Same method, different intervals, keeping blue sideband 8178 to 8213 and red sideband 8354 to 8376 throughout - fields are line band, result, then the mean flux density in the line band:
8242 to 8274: -1.04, 20.5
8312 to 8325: -0.14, 20.8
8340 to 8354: -1.50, 23.2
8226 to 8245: -0.77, 20.3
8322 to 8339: -0.43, 21.3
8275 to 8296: -0.30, 20.5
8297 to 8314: 0.46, 19.9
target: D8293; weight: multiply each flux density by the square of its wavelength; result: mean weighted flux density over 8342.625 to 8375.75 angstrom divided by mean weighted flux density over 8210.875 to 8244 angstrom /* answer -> 1.1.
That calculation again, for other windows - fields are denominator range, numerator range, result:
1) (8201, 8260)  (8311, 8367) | 1.12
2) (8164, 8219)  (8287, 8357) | 1.12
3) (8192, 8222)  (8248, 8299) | 1.10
